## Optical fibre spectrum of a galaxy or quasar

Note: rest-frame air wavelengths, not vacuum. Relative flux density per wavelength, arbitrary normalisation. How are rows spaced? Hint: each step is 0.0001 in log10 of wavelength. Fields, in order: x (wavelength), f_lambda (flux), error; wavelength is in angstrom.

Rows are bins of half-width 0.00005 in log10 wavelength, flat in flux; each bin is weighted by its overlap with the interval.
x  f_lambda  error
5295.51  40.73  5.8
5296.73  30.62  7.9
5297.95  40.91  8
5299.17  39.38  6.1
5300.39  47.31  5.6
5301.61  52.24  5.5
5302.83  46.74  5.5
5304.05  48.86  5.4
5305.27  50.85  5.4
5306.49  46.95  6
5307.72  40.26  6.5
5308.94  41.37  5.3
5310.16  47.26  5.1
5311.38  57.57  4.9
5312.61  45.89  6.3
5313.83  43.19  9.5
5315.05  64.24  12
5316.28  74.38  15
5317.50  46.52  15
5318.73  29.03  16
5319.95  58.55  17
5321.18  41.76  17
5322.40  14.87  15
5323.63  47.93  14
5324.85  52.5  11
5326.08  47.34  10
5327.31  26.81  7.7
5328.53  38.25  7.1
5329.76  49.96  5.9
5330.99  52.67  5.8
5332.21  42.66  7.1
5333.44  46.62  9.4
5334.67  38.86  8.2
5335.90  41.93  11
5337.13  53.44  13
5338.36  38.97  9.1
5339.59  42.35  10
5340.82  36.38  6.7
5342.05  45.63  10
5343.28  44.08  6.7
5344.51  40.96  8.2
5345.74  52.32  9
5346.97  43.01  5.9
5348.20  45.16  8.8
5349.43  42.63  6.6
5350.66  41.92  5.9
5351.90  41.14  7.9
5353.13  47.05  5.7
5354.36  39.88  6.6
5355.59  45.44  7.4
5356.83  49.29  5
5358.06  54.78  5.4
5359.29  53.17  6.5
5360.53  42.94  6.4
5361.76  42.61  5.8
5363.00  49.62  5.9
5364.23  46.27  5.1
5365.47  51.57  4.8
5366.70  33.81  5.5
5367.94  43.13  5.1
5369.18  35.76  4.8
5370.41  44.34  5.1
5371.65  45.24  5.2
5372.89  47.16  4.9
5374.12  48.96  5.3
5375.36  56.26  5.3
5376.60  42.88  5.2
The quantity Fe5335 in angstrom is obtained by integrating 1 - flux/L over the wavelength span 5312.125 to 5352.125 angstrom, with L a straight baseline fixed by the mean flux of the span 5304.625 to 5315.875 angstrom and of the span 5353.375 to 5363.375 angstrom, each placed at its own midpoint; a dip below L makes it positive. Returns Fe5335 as 3.0 angstrom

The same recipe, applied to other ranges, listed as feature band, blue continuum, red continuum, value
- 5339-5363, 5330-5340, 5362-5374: -0.2 angstrom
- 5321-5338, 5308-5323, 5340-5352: 1.0 angstrom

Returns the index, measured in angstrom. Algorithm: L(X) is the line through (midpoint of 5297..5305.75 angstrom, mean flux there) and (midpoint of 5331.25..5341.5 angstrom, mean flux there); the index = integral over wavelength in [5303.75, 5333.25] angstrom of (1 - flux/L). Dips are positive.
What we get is -1.1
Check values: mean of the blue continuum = 46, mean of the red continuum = 43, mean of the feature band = 46.2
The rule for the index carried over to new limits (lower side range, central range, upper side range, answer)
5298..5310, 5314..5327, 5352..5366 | -0.2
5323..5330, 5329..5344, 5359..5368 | -0.2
